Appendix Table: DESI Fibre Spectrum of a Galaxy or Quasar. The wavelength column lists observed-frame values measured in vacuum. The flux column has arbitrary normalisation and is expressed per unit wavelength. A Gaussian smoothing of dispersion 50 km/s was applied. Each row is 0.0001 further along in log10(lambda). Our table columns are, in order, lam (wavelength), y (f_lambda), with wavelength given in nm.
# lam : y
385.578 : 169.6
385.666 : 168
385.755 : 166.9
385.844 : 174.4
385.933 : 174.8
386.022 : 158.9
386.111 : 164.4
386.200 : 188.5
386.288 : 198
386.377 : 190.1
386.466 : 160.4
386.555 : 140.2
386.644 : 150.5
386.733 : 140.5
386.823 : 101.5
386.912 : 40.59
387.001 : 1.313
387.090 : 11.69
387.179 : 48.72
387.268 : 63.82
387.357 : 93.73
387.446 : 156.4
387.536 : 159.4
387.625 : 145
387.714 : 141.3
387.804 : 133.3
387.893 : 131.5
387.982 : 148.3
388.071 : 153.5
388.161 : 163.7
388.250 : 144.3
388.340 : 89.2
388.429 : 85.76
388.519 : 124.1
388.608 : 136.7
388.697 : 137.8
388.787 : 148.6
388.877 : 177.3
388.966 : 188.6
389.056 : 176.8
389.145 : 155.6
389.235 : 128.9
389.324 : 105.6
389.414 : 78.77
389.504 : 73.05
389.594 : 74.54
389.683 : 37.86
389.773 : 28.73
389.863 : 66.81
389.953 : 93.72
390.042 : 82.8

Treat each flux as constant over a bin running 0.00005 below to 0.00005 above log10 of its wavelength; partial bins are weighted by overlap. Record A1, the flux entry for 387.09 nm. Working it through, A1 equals 11.69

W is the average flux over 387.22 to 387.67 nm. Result 123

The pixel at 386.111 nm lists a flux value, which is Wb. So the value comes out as 164.4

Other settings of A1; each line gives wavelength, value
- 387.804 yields 133.3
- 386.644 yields 150.5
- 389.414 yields 78.77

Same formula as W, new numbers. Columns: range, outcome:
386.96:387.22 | 20.5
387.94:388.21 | 155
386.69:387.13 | 59.2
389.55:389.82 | 47.1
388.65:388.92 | 154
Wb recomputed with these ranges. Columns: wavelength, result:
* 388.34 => 89.2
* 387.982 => 148.3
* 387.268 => 63.82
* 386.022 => 158.9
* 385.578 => 169.6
